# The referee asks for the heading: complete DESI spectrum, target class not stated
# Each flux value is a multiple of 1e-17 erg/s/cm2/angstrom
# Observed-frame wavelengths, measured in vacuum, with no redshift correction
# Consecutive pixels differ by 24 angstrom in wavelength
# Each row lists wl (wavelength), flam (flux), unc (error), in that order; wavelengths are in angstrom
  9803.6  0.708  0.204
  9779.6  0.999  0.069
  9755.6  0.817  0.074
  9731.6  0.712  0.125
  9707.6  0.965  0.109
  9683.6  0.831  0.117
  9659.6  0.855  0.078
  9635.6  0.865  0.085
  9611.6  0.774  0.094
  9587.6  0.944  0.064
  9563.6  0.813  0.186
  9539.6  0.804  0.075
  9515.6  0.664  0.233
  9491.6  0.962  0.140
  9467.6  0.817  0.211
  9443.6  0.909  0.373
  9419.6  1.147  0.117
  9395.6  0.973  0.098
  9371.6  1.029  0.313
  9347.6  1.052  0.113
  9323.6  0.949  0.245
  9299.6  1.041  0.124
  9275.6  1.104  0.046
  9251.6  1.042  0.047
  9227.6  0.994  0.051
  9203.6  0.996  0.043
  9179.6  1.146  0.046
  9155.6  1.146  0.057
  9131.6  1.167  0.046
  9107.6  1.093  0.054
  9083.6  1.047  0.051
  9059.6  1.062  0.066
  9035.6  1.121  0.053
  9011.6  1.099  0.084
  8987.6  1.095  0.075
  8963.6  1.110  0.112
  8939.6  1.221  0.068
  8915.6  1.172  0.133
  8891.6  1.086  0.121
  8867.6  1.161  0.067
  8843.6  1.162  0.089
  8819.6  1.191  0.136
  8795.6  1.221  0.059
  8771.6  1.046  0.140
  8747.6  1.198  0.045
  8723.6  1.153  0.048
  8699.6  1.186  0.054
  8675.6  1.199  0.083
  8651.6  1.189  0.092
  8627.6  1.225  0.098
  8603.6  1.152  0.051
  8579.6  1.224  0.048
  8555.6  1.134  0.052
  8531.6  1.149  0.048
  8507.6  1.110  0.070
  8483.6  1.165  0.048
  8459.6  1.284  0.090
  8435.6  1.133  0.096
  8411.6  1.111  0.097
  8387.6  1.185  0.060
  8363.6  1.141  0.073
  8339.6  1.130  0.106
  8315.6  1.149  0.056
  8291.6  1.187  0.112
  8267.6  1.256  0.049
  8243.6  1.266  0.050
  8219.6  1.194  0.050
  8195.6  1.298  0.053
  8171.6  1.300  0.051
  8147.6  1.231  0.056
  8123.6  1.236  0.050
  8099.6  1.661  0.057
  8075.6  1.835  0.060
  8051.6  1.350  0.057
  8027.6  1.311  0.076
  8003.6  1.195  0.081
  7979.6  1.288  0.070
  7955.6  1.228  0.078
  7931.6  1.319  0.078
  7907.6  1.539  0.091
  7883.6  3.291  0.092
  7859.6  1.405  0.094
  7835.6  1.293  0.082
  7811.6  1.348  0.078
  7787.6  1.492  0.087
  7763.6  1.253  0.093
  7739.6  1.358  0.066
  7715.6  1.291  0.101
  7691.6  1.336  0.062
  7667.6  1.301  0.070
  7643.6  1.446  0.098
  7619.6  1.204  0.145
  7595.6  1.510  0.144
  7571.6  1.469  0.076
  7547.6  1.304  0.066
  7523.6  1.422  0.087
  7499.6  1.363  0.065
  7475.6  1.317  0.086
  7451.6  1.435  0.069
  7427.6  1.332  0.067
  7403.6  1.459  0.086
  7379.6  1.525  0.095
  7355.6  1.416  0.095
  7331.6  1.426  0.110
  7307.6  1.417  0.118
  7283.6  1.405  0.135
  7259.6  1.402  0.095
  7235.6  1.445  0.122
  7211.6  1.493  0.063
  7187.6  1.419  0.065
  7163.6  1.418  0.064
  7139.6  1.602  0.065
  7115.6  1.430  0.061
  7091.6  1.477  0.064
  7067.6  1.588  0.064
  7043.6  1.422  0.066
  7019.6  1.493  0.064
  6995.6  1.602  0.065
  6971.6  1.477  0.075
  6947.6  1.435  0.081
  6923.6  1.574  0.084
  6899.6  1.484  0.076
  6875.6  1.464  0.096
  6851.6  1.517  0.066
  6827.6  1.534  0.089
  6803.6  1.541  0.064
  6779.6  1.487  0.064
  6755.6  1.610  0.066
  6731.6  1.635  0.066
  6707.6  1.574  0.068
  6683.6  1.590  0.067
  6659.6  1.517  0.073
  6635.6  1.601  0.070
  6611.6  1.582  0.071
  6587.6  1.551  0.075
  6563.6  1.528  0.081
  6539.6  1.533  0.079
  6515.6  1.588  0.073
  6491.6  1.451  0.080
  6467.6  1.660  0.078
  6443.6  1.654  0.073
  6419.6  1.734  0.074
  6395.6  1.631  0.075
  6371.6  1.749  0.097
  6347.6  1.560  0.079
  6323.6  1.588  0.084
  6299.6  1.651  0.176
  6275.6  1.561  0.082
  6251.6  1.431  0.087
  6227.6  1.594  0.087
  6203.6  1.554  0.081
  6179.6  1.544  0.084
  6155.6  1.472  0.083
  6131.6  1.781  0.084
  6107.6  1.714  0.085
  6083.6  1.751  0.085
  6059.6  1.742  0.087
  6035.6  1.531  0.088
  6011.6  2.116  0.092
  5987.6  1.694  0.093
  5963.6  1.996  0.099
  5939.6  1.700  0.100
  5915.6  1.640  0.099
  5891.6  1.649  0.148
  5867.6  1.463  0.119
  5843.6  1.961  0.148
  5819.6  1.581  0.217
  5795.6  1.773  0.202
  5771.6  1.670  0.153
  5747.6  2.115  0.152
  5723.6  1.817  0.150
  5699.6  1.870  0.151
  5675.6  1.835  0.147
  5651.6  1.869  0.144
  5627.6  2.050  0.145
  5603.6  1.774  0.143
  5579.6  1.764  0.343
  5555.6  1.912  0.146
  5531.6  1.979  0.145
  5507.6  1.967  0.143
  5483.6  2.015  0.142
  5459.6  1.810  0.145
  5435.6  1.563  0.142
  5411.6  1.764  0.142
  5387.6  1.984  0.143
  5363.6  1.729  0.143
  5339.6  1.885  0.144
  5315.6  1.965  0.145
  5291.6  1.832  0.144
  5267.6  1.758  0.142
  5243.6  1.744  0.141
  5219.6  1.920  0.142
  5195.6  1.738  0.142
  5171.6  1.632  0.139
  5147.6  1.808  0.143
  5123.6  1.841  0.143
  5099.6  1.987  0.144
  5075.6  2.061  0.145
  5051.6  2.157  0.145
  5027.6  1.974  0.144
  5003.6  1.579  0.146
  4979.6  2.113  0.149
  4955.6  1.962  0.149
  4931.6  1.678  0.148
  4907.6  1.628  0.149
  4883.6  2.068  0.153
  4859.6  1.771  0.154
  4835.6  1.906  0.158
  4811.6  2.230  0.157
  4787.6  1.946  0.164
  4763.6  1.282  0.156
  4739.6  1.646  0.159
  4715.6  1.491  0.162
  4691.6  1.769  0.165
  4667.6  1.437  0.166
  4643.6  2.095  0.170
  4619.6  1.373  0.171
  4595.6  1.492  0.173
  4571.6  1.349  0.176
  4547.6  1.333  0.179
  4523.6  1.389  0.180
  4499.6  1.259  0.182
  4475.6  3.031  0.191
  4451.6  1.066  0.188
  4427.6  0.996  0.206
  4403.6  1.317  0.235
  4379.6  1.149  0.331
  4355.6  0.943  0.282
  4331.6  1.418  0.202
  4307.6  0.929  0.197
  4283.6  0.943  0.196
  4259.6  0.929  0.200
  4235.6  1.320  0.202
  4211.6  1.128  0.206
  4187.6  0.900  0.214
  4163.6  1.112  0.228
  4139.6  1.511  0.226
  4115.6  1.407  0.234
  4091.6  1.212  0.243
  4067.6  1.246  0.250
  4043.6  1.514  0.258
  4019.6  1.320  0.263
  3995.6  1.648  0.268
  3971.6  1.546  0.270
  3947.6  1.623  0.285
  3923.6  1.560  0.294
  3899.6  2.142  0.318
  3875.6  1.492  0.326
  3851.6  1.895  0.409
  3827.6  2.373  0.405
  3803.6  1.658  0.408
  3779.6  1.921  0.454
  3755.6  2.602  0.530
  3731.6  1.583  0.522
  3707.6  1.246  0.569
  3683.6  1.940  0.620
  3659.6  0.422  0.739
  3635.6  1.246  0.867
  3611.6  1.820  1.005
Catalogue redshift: 0.20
